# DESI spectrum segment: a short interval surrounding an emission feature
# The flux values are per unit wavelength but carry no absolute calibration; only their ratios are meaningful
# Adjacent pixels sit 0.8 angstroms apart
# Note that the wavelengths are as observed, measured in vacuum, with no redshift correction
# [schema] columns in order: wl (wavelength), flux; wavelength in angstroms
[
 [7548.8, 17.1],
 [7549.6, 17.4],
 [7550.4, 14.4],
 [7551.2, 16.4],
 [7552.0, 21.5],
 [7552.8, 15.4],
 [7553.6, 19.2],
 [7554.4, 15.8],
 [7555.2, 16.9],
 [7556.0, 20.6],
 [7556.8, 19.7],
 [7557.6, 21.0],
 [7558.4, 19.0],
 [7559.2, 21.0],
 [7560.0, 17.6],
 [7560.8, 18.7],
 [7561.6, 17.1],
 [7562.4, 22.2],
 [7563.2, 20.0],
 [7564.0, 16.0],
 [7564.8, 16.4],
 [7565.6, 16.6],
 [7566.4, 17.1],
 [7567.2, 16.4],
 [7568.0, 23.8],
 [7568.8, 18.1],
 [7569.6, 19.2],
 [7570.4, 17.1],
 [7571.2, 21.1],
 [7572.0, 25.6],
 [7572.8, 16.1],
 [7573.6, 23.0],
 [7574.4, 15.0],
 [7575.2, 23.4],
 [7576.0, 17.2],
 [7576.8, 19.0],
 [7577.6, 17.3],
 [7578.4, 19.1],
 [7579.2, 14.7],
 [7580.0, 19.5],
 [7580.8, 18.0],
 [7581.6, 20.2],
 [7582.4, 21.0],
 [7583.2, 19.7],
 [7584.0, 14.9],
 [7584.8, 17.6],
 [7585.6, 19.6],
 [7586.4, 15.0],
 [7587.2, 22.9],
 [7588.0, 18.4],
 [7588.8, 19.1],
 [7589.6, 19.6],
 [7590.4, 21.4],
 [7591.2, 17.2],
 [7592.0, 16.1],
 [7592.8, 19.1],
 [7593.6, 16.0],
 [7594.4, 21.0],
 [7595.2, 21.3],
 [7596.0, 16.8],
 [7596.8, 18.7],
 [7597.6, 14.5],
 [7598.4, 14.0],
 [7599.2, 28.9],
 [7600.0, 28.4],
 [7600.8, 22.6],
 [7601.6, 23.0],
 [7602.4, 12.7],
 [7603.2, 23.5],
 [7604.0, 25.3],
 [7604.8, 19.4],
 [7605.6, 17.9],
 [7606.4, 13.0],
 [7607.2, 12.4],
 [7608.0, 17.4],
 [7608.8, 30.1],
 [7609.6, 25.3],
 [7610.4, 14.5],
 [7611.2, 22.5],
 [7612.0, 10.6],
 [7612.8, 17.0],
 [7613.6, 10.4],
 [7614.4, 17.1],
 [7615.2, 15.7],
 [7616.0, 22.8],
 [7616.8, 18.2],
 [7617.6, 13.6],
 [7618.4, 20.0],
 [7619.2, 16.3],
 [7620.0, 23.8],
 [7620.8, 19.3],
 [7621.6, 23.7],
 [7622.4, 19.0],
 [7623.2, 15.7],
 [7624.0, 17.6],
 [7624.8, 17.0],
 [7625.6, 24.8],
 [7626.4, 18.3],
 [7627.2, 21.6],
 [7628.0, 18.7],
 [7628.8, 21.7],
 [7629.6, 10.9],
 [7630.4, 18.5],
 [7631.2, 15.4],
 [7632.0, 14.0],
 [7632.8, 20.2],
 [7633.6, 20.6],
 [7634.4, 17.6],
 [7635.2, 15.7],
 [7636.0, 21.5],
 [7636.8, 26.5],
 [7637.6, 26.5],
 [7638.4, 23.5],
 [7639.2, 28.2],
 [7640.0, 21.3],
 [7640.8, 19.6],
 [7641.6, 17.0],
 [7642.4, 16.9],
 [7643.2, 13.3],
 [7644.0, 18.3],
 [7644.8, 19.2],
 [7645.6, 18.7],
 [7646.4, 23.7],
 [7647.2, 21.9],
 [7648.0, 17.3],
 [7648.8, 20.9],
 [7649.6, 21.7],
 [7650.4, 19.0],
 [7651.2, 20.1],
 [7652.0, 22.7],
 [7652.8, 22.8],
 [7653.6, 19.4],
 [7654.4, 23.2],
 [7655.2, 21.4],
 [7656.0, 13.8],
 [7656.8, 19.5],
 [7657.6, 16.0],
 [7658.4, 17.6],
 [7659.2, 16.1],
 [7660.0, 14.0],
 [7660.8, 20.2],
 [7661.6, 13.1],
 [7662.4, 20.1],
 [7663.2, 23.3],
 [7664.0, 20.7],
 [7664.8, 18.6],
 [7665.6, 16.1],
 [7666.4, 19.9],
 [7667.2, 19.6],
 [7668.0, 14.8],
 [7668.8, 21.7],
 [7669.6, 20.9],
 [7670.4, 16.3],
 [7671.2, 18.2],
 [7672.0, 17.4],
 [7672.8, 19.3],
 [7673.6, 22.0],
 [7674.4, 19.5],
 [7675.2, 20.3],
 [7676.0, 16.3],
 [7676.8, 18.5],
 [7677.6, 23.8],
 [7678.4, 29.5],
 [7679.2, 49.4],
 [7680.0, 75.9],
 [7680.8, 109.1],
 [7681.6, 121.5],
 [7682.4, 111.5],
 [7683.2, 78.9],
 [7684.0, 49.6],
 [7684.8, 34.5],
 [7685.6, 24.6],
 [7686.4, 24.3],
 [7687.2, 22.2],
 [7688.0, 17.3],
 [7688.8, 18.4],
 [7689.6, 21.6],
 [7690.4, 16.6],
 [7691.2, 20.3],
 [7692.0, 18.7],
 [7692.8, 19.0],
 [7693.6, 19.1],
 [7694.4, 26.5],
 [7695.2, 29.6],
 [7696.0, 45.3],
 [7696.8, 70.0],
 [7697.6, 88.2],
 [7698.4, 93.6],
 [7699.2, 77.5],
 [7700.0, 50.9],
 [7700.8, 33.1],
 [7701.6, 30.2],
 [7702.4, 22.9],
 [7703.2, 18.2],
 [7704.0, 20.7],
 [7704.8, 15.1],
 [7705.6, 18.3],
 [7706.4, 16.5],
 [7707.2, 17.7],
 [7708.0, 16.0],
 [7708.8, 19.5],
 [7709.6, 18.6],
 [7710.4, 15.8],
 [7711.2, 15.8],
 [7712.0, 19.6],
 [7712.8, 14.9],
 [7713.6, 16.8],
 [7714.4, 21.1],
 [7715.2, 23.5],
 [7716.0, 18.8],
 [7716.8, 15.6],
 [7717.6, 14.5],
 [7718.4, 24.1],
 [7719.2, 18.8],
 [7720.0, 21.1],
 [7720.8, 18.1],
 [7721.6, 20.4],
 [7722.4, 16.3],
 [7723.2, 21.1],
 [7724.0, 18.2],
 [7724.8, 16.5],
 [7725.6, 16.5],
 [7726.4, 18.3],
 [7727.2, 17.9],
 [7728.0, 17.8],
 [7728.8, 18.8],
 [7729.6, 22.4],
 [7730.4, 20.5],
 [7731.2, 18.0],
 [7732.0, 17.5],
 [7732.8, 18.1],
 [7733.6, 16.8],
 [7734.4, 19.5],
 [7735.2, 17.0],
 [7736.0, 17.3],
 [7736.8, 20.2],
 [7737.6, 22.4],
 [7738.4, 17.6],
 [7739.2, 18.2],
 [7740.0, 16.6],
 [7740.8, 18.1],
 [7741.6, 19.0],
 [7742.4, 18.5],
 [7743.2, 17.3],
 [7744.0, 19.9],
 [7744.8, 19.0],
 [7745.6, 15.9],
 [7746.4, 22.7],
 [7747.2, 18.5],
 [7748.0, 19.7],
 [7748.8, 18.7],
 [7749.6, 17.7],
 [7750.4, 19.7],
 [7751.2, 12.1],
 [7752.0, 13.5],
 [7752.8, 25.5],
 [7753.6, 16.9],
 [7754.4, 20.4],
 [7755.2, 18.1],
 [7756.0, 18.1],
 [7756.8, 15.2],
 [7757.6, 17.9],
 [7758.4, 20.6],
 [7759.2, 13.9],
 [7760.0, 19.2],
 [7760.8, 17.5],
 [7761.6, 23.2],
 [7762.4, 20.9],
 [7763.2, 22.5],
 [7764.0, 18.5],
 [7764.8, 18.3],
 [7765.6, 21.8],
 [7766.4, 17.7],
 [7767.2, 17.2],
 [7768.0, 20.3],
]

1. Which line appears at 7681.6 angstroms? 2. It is [S II]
